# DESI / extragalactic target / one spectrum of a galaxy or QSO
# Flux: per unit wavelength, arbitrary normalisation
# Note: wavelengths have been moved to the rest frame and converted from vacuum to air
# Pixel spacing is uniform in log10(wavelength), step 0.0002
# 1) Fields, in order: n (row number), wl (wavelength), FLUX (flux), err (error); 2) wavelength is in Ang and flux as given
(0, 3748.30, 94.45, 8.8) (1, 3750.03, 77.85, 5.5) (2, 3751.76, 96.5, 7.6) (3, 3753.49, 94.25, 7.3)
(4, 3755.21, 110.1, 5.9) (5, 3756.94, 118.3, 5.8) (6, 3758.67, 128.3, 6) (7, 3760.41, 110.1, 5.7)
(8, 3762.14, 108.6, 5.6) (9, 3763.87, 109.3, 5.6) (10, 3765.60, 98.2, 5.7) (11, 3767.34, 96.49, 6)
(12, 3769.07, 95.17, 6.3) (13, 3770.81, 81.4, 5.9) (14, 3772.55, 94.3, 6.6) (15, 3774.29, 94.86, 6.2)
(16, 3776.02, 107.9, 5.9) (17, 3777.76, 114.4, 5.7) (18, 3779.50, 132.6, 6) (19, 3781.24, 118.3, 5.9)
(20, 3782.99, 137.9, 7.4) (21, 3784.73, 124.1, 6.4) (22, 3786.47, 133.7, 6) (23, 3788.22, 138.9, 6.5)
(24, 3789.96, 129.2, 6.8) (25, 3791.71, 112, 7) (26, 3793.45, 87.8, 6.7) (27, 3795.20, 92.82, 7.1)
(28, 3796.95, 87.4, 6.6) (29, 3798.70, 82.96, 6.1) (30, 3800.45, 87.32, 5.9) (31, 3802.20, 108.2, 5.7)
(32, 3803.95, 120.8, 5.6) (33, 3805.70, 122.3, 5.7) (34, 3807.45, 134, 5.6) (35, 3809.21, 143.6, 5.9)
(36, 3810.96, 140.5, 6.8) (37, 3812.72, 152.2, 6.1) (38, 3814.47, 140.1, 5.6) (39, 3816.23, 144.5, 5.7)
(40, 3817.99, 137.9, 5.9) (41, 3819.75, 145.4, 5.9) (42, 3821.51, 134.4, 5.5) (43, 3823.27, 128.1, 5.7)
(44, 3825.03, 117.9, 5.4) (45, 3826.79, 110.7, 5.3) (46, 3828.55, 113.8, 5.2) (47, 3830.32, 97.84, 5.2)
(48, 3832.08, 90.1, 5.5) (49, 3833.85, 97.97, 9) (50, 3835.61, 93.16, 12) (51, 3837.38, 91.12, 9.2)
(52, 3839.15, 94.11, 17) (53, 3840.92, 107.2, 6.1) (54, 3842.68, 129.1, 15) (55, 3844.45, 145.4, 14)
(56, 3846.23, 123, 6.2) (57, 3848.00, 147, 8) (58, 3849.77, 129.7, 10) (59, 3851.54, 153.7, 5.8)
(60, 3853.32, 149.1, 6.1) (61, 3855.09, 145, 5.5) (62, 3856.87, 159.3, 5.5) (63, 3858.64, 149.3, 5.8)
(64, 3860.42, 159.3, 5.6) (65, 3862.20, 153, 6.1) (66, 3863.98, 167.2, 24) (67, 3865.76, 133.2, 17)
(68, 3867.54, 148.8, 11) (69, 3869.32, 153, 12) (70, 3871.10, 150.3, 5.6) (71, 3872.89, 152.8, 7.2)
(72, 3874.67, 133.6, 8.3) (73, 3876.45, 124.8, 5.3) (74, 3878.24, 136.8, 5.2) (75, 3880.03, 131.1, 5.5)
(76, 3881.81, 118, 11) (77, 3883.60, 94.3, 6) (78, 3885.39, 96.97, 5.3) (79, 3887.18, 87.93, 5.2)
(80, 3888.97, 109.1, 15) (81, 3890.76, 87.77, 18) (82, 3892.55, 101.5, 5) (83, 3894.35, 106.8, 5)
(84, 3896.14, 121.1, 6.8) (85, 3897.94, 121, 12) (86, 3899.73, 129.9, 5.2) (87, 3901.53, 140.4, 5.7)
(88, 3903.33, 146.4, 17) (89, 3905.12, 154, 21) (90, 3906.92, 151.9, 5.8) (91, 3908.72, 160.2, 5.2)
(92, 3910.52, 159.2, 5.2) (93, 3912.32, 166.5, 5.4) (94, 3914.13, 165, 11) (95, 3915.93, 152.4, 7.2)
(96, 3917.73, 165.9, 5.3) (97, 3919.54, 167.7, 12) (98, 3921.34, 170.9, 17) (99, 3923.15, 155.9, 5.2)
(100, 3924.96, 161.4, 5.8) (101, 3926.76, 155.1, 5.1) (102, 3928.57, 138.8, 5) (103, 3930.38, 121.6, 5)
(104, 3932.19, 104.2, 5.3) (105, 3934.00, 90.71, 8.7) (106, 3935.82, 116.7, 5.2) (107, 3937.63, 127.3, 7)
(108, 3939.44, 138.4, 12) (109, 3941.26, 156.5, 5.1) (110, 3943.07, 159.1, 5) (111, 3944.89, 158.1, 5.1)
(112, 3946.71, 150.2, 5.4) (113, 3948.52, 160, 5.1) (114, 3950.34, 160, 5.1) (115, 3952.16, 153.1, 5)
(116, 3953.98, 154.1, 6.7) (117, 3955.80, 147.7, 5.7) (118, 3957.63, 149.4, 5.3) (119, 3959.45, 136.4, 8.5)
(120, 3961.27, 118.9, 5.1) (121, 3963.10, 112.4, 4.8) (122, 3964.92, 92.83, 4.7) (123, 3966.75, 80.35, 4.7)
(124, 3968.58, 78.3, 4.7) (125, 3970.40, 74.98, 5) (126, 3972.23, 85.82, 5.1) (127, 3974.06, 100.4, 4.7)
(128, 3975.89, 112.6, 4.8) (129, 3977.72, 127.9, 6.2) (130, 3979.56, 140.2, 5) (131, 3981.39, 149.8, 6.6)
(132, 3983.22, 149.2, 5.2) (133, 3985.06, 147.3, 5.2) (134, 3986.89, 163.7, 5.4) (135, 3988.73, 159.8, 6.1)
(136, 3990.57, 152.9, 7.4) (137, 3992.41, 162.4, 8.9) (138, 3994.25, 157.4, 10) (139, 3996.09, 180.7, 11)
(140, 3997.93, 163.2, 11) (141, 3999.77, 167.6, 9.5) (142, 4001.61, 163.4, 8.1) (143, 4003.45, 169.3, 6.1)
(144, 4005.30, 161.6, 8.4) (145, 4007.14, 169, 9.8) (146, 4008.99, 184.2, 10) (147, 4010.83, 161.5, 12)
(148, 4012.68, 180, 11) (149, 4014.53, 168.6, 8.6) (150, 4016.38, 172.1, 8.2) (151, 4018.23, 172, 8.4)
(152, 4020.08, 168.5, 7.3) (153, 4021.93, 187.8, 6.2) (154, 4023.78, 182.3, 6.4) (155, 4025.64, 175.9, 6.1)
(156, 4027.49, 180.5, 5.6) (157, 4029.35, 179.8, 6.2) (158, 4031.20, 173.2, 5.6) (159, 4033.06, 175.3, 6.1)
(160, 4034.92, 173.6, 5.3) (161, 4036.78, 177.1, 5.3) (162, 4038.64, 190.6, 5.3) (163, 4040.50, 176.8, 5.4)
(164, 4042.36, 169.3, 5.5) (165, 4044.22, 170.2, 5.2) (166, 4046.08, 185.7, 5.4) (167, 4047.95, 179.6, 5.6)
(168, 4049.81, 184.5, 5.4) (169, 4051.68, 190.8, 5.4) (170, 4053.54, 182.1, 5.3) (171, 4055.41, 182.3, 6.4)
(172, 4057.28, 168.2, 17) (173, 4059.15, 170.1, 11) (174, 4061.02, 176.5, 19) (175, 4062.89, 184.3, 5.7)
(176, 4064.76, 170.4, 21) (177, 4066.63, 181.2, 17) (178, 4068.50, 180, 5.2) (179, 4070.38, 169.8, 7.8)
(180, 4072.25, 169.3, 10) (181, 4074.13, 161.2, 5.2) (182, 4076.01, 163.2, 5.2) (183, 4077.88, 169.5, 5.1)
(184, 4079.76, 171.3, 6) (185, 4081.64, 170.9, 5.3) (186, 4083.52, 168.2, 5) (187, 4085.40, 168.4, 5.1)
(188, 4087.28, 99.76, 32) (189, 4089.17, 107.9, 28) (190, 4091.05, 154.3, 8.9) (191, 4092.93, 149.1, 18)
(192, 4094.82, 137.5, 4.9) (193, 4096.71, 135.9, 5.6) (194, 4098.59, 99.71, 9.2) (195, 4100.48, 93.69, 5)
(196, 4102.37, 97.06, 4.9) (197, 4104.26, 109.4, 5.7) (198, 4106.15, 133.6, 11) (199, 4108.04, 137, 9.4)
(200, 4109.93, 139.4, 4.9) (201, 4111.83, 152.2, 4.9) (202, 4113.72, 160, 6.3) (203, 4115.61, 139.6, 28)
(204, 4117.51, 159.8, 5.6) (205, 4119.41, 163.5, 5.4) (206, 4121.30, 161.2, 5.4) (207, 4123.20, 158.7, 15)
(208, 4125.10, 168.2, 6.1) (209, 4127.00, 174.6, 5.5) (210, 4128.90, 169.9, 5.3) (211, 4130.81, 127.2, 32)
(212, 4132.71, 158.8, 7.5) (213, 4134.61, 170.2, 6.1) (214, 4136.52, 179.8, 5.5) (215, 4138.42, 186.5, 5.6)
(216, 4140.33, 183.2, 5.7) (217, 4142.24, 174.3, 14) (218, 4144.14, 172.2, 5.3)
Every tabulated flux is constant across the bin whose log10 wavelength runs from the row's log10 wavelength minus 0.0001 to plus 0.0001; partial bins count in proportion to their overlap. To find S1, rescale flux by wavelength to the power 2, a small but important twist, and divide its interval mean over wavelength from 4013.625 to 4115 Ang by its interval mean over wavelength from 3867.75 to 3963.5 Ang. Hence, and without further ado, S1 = 1.26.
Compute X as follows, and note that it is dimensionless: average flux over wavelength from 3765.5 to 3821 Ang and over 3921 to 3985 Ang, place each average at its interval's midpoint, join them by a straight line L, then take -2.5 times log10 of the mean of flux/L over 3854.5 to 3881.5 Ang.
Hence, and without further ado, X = -0.18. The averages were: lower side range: 117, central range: 146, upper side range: 131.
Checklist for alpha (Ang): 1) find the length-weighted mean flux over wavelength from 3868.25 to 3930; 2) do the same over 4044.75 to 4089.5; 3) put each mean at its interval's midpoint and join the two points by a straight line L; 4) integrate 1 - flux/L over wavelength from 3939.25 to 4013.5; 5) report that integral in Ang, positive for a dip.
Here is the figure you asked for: 4.2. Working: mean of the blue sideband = 137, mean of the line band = 144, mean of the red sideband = 170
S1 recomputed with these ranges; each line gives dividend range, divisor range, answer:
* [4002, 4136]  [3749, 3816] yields 1.67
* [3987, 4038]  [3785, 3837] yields 1.61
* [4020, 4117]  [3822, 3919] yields 1.36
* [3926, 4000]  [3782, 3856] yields 1.20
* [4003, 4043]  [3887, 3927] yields 1.31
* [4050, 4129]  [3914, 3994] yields 1.21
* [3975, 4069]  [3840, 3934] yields 1.32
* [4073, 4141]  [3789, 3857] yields 1.43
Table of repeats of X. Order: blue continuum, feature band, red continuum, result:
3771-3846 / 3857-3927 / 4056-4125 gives -0.10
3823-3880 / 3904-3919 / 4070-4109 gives -0.19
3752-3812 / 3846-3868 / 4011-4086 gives -0.15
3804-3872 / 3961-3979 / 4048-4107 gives 0.42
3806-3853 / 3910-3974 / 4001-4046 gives 0.13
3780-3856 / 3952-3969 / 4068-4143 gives 0.12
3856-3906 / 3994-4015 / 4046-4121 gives -0.16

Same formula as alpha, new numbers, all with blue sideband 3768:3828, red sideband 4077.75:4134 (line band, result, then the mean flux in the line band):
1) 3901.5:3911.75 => -2.07 Ang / 154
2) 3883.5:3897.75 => 2.74 Ang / 102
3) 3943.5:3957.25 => -2.44 Ang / 155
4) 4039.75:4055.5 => -4.58 Ang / 180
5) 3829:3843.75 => 2.51 Ang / 101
